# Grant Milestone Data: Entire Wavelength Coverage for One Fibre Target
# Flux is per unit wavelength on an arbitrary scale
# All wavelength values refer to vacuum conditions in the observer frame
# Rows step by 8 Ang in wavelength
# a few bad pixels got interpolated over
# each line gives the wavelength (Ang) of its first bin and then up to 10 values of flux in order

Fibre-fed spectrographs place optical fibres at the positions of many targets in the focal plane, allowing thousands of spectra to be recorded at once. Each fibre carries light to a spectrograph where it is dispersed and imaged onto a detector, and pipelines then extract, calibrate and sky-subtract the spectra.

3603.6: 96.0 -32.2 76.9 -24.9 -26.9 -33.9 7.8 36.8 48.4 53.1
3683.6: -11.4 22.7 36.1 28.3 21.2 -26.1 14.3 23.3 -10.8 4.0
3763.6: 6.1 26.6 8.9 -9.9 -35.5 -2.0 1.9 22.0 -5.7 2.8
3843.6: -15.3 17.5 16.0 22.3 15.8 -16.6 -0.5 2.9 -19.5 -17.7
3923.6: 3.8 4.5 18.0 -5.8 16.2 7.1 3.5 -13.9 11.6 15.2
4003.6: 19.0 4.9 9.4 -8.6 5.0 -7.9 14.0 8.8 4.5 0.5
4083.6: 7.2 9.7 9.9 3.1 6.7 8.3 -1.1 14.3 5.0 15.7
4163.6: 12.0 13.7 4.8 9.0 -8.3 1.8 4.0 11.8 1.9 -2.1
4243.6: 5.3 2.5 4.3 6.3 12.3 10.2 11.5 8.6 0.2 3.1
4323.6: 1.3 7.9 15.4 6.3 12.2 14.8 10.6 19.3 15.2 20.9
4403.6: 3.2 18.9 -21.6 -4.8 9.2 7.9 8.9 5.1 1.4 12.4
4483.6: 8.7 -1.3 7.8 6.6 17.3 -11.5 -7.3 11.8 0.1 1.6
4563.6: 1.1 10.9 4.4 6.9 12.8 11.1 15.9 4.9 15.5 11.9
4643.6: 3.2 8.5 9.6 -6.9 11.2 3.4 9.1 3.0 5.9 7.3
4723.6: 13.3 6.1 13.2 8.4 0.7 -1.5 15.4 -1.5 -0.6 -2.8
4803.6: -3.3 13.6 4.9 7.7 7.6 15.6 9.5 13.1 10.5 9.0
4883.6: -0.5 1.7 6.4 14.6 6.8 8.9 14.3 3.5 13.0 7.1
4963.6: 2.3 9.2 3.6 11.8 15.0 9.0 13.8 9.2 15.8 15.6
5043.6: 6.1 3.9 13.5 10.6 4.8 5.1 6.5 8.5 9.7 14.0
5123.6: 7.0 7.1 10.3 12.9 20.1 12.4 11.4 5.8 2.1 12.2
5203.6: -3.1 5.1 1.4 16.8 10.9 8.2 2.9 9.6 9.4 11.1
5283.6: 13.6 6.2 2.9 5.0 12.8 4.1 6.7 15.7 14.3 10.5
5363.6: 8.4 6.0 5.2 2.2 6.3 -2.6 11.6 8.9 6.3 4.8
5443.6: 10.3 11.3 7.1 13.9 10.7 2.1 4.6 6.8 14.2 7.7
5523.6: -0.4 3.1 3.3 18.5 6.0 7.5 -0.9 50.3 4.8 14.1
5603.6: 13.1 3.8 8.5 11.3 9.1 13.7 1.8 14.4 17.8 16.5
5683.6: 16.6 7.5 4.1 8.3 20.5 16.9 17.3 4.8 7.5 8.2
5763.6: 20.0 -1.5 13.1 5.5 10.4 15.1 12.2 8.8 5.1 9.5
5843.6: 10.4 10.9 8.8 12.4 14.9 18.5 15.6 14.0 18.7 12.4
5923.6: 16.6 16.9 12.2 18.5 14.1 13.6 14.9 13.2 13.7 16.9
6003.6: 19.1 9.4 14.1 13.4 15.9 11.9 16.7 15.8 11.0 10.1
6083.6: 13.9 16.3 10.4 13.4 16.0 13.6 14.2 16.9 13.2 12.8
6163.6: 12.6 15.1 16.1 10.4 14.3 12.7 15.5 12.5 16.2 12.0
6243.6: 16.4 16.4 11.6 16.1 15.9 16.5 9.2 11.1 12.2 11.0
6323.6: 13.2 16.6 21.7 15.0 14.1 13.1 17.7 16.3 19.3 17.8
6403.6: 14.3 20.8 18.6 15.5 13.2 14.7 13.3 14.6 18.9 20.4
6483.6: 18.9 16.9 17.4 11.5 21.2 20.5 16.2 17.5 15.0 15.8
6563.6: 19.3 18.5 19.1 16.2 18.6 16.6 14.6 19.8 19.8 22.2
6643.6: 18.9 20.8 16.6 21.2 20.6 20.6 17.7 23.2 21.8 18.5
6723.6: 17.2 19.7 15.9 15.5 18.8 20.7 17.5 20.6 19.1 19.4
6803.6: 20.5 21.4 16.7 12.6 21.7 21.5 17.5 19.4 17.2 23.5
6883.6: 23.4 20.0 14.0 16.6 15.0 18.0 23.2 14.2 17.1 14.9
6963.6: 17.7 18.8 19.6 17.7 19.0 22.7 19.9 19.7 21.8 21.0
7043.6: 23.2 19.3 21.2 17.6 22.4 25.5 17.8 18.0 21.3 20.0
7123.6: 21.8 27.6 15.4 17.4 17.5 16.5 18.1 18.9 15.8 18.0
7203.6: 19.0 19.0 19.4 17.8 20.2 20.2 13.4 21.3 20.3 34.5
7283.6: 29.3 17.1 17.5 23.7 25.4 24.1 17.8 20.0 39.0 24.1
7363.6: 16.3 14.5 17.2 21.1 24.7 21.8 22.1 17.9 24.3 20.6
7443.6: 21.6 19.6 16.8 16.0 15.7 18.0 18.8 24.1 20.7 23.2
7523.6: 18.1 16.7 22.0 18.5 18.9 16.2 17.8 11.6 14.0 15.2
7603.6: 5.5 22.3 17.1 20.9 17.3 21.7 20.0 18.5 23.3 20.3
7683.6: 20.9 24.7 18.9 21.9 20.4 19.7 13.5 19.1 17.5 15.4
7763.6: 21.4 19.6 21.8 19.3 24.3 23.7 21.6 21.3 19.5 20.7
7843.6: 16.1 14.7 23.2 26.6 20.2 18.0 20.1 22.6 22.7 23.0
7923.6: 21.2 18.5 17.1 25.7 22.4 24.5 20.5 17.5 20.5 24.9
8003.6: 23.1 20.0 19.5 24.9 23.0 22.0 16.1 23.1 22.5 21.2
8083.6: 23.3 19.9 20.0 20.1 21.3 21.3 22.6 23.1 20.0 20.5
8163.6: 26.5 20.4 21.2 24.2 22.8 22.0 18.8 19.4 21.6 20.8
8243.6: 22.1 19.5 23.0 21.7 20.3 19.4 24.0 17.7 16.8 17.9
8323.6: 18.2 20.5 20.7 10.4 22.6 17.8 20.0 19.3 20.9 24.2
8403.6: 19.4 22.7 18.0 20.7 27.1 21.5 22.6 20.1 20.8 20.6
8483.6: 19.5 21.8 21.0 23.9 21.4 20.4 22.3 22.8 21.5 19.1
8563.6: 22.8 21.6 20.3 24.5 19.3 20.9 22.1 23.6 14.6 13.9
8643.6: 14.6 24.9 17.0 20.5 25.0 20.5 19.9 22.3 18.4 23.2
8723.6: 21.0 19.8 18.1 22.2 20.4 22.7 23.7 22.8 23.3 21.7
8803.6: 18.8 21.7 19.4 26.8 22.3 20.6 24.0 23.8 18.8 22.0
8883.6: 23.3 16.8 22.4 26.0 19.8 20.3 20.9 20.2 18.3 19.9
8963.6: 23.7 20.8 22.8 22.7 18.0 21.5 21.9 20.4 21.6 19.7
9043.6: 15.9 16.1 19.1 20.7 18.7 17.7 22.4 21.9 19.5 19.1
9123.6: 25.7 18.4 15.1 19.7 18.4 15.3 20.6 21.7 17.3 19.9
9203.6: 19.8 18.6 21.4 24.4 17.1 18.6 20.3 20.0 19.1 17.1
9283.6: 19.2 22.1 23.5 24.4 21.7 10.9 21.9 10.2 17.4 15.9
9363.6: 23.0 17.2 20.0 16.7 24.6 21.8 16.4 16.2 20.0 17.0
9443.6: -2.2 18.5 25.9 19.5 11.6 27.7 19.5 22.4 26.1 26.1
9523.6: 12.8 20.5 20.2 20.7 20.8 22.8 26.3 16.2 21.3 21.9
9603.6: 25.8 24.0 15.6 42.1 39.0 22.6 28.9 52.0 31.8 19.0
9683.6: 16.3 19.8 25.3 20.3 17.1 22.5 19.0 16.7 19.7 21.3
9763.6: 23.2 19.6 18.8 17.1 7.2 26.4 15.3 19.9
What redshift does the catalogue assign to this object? 0.467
